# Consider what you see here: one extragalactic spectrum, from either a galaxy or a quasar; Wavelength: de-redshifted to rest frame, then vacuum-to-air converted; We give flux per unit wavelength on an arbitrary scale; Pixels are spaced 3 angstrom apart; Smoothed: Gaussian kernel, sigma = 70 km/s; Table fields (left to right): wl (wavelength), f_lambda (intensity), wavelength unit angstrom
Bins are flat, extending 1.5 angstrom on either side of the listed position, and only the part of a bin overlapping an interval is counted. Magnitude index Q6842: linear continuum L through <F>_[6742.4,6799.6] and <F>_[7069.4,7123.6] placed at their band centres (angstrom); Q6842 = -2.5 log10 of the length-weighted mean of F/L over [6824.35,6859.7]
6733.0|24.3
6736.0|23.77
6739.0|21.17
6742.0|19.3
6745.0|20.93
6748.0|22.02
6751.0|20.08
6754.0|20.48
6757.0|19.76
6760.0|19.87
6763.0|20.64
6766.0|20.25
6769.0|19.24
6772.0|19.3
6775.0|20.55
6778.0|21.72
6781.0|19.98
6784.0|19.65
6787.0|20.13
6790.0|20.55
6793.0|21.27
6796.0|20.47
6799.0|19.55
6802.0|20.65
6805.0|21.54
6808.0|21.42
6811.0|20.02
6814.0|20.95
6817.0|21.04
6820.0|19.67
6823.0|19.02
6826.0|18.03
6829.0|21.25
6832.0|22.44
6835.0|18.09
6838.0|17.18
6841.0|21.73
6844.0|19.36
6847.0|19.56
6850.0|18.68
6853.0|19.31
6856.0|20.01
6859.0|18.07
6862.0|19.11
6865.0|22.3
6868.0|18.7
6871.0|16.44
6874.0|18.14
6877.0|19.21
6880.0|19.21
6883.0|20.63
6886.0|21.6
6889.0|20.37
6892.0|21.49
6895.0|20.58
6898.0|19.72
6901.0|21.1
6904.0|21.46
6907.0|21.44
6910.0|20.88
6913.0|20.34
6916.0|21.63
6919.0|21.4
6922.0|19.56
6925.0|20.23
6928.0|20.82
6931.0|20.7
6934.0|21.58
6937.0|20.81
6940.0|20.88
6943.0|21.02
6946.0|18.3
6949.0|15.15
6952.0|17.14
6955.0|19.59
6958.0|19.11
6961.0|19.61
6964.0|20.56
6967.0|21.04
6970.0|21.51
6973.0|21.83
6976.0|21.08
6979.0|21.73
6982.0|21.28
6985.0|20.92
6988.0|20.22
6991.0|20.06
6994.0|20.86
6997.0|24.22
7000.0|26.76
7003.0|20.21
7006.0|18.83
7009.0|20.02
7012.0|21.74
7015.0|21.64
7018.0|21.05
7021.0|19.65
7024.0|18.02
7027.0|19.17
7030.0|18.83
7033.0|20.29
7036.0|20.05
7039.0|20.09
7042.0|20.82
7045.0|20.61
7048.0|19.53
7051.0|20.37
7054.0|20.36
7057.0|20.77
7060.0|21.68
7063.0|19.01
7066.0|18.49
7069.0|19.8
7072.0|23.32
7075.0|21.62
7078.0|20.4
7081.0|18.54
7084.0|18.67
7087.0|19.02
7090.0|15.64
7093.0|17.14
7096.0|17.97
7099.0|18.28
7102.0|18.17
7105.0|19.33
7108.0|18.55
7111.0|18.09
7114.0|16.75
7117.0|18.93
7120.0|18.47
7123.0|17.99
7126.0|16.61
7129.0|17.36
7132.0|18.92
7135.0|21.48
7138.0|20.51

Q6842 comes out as 0.03 mag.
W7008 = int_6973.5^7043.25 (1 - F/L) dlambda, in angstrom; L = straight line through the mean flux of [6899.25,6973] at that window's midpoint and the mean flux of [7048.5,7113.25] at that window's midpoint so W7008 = -3.53 angstrom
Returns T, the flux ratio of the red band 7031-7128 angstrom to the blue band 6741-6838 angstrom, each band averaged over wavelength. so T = 0.9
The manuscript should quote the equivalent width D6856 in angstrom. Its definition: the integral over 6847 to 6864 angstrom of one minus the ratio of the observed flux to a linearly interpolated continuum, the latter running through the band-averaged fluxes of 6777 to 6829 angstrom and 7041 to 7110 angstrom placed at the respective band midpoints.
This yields 0.8 angstrom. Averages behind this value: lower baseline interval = 20.3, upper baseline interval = 19.5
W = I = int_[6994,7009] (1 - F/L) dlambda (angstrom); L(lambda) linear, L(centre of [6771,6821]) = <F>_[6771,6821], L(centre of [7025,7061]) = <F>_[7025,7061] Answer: -1.4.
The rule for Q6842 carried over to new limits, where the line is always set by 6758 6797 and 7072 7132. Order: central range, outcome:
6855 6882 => 0.040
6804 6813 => -0.046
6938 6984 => -0.043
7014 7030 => -0.049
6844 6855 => 0.034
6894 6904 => -0.056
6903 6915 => -0.081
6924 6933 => -0.067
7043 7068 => -0.079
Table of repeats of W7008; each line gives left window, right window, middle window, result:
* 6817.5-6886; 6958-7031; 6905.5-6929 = -0.82 angstrom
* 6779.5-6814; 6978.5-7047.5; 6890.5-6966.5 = 1.51 angstrom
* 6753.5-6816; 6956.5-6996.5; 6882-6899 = -0.11 angstrom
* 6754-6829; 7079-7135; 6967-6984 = -2.16 angstrom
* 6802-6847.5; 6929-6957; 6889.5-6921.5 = -2.04 angstrom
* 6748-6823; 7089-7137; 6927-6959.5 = -0.38 angstrom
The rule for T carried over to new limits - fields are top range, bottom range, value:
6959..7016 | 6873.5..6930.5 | 1.03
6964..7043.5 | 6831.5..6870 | 1.07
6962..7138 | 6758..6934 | 0.99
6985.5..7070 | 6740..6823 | 1.00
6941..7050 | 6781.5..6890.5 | 1.02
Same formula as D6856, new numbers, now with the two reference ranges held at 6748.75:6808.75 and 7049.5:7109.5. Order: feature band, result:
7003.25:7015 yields -0.47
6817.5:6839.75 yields 0.78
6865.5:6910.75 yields -0.24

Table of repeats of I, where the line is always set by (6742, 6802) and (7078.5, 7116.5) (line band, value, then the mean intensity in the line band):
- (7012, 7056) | -3.7 angstrom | 20.1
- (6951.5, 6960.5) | 0.1 angstrom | 18.9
